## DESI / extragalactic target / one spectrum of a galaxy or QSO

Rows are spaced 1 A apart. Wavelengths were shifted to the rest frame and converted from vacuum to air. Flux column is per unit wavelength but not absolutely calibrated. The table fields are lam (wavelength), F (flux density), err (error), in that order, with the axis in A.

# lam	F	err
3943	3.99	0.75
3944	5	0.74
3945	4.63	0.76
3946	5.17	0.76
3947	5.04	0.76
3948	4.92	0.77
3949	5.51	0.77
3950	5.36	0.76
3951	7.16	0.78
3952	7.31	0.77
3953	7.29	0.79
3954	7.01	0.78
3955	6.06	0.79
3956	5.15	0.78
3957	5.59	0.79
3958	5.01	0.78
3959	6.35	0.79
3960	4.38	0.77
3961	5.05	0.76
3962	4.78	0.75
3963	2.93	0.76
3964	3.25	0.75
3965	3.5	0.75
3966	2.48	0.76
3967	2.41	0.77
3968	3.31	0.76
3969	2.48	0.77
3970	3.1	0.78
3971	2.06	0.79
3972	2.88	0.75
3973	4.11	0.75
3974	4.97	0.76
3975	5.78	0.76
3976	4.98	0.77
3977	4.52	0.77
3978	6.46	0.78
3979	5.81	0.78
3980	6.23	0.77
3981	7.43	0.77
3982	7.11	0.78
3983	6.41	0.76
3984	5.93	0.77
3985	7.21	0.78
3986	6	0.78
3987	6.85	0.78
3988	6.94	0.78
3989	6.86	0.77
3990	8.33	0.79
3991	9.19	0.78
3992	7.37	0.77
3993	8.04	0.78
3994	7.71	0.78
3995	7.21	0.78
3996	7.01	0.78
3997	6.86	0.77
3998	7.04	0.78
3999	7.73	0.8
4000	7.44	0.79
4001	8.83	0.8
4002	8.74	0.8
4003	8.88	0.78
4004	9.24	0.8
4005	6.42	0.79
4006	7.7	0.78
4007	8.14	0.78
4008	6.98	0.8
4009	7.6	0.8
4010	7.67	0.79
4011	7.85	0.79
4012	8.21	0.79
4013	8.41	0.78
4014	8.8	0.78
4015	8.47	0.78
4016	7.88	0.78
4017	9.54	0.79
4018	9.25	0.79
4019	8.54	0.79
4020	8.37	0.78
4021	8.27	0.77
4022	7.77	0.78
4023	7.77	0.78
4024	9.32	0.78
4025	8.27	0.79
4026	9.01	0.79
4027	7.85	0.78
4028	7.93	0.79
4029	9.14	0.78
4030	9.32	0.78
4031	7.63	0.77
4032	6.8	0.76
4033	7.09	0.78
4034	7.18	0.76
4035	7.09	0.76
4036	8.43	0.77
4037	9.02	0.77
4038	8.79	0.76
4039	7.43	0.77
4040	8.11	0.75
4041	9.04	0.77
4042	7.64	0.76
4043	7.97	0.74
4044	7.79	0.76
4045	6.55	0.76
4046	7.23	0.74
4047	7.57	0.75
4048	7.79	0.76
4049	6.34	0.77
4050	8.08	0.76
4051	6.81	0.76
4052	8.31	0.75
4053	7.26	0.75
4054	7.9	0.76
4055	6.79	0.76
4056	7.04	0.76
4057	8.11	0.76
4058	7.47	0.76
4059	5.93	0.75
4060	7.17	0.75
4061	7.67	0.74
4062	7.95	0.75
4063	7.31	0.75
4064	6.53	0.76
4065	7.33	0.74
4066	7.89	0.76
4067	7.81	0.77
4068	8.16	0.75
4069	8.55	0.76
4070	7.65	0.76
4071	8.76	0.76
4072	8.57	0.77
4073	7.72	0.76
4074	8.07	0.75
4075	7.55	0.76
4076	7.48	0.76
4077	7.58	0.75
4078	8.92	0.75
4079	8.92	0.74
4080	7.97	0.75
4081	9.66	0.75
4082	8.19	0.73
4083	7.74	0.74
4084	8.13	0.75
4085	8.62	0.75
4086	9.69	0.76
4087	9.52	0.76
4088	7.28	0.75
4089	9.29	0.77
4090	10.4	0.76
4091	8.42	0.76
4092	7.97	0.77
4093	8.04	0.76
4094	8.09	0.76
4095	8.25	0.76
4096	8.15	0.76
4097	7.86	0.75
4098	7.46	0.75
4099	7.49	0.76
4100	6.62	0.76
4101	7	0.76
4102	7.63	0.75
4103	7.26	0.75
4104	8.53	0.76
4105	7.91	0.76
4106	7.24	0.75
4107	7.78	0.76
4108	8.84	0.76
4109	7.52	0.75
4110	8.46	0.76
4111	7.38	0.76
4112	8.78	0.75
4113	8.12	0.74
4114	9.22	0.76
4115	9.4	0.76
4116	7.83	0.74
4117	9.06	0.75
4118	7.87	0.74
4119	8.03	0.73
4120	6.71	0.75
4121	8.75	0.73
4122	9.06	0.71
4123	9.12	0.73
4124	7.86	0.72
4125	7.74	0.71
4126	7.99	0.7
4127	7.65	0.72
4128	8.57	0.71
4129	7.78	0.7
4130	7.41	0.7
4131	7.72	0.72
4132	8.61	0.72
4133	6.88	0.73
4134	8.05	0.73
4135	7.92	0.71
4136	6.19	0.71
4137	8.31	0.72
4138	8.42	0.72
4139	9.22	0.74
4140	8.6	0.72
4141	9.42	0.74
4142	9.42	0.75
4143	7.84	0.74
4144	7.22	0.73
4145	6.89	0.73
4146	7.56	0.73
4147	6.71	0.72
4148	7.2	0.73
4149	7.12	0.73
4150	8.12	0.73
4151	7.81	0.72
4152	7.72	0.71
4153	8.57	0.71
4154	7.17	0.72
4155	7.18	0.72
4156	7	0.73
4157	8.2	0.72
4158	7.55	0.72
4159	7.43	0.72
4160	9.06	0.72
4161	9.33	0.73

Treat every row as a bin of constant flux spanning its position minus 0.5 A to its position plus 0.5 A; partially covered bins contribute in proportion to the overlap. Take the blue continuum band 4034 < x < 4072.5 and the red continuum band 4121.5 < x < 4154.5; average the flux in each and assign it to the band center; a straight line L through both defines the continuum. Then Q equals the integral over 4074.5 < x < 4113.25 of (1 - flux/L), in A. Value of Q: -1.74 A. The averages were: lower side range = 7.67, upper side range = 7.94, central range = 8.15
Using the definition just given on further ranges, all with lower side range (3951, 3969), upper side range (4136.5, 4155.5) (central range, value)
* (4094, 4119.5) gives -2.5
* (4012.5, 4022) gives -4.6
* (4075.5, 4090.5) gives -3.8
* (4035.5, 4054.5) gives -4.8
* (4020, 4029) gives -3.7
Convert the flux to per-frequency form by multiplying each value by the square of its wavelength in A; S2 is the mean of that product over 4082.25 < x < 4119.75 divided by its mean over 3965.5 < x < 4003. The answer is 1.42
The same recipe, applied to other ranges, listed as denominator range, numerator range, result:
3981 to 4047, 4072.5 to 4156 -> 1.08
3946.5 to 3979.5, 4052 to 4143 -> 1.81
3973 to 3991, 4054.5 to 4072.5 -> 1.24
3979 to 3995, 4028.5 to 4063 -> 1.10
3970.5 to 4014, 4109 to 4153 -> 1.24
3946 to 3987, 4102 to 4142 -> 1.72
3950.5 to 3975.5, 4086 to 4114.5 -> 1.90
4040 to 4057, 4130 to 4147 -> 1.10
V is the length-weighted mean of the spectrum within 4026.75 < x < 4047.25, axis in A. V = 7.89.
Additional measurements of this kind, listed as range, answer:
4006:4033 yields 8.23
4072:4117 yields 8.2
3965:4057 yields 7.17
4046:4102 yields 7.9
